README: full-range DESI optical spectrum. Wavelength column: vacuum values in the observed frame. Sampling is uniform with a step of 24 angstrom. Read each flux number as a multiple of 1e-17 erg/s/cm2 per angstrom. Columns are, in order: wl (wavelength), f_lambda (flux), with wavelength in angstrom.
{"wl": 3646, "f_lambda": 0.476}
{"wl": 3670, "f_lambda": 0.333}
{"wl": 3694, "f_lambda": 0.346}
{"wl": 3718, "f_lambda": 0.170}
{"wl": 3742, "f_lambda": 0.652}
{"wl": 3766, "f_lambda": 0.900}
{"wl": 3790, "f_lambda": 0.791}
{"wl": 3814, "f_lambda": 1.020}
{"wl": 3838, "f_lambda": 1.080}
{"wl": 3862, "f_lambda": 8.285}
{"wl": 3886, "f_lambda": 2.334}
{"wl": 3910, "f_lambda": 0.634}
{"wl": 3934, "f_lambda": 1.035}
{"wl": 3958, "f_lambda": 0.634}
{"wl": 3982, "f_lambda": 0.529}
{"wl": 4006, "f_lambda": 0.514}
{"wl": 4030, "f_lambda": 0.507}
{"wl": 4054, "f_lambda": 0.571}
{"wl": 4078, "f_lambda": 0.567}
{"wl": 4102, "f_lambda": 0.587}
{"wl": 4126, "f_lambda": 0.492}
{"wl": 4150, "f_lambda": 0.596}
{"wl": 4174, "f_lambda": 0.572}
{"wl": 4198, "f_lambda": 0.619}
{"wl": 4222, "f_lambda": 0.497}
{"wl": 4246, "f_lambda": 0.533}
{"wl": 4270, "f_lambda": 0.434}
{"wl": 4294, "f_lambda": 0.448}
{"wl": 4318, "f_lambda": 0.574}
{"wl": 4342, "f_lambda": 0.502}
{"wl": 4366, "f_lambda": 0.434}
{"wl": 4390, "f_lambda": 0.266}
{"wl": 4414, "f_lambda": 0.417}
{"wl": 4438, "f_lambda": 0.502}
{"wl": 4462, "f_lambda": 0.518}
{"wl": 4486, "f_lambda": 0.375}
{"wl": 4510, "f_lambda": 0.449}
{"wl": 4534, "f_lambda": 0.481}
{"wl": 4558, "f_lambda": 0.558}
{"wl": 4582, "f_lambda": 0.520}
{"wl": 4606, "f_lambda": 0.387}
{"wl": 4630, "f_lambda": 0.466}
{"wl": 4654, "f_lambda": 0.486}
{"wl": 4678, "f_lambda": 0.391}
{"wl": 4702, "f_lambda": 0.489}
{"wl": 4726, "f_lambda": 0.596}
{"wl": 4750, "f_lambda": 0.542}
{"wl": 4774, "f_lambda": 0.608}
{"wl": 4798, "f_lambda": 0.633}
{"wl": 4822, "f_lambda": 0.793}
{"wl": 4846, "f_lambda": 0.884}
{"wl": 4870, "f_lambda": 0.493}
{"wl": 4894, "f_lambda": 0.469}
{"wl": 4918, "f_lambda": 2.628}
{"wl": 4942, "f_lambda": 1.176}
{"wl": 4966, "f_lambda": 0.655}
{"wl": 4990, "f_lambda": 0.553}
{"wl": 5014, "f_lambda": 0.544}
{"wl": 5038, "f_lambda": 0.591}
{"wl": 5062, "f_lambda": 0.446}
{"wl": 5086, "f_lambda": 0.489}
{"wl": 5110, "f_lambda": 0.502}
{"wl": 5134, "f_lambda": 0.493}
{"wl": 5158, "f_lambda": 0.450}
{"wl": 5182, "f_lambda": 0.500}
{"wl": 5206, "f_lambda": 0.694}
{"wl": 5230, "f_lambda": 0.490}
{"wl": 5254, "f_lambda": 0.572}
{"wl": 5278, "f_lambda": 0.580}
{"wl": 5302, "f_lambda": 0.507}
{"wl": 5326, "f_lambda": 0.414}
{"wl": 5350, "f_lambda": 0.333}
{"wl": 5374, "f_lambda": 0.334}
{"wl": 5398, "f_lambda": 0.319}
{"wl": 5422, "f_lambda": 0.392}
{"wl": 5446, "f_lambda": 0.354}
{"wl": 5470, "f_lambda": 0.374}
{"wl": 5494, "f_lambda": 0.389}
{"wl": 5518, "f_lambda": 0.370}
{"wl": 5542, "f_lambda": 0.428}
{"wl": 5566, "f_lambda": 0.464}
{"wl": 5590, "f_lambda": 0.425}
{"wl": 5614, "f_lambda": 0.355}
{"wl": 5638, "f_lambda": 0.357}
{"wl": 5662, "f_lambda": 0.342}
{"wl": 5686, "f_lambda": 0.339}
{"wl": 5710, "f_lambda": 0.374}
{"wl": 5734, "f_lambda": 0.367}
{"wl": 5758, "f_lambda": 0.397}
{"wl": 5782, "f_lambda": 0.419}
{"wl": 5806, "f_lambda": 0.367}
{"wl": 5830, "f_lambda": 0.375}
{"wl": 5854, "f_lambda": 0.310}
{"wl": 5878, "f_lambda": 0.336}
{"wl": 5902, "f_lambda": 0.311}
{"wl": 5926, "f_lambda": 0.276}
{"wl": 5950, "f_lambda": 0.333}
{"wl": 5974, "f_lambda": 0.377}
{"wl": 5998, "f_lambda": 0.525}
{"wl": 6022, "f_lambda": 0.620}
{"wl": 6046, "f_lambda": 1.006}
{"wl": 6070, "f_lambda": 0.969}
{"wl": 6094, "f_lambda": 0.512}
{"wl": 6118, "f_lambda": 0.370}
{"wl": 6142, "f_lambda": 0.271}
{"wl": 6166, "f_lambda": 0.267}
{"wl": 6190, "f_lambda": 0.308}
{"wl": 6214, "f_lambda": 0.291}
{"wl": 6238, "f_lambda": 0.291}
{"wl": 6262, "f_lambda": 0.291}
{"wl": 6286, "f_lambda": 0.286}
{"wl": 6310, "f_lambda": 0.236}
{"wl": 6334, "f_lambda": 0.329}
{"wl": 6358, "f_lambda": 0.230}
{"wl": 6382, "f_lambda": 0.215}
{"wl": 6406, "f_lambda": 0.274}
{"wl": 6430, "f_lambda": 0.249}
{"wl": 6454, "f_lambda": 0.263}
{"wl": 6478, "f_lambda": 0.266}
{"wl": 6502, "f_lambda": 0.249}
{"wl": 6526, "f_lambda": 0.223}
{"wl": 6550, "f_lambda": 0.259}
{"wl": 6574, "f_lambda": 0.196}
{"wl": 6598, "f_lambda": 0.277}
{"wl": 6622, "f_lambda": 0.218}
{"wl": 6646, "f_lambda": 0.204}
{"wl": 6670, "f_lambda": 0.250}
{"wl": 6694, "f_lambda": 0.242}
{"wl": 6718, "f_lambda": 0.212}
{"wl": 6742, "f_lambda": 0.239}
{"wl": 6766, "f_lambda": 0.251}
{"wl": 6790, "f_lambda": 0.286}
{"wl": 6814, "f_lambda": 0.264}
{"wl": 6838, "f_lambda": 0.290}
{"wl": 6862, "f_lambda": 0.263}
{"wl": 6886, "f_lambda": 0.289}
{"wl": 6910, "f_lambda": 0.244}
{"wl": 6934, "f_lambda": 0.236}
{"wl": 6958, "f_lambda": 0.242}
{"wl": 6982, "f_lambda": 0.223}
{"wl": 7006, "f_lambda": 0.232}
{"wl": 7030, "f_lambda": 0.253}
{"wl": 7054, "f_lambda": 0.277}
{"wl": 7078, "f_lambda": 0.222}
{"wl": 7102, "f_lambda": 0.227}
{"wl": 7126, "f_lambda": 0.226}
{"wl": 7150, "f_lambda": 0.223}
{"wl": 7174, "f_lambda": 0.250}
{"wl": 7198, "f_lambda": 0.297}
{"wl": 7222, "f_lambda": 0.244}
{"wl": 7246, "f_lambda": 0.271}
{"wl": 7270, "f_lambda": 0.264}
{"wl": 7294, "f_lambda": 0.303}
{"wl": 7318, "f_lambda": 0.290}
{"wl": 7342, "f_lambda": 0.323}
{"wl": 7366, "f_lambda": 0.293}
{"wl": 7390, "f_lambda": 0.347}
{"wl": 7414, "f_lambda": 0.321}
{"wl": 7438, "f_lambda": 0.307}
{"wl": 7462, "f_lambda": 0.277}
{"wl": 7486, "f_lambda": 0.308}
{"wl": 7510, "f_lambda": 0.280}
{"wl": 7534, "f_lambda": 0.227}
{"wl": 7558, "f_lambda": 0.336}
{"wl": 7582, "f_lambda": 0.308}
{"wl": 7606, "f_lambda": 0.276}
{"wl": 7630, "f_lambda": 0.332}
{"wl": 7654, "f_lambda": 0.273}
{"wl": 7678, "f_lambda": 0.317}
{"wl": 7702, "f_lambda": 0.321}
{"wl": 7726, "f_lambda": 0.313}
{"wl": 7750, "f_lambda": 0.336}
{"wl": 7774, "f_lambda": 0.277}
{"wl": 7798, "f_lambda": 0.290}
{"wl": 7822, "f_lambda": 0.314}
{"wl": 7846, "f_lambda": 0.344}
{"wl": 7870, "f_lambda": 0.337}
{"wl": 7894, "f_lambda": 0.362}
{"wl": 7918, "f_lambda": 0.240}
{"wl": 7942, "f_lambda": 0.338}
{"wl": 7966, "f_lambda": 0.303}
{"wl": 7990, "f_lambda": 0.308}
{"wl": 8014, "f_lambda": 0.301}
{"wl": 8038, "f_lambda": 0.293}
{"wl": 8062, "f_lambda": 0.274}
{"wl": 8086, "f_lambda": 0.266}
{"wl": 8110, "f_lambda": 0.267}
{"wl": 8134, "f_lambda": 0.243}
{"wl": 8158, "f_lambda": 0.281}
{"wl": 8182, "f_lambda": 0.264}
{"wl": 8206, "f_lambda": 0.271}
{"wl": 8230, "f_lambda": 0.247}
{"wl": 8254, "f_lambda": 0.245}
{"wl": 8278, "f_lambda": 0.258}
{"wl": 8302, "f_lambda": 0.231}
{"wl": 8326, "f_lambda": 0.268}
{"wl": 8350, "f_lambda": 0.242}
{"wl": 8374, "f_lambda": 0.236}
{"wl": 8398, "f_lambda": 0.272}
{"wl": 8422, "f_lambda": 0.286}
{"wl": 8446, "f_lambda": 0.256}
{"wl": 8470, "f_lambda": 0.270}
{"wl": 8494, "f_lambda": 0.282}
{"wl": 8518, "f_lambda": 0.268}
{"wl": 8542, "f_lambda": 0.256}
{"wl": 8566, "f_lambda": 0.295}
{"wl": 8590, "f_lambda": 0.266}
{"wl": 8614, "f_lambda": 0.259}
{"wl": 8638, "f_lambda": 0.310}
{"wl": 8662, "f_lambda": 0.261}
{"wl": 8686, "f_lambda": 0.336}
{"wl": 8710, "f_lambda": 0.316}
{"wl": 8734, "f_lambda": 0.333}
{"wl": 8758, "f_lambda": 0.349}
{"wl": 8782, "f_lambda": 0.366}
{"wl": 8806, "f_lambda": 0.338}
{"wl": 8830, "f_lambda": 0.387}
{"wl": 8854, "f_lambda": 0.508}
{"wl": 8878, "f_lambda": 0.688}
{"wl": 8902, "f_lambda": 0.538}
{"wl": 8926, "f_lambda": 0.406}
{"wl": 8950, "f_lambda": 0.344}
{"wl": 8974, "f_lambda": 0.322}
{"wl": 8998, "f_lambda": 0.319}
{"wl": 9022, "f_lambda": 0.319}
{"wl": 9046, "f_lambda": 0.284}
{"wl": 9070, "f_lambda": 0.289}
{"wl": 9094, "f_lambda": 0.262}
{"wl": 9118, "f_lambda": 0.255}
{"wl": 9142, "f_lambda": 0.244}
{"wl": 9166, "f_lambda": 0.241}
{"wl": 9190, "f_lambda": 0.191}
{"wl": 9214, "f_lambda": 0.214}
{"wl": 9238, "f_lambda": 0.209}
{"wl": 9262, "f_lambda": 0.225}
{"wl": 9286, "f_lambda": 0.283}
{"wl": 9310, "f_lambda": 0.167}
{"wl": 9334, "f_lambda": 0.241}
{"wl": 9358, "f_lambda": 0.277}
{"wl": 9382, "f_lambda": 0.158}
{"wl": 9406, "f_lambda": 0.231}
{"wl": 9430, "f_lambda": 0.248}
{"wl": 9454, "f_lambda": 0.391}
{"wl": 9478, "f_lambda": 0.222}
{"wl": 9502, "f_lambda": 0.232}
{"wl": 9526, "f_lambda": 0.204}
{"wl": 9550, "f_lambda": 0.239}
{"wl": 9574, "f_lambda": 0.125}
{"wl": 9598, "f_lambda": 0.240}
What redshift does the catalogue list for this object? 2.177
